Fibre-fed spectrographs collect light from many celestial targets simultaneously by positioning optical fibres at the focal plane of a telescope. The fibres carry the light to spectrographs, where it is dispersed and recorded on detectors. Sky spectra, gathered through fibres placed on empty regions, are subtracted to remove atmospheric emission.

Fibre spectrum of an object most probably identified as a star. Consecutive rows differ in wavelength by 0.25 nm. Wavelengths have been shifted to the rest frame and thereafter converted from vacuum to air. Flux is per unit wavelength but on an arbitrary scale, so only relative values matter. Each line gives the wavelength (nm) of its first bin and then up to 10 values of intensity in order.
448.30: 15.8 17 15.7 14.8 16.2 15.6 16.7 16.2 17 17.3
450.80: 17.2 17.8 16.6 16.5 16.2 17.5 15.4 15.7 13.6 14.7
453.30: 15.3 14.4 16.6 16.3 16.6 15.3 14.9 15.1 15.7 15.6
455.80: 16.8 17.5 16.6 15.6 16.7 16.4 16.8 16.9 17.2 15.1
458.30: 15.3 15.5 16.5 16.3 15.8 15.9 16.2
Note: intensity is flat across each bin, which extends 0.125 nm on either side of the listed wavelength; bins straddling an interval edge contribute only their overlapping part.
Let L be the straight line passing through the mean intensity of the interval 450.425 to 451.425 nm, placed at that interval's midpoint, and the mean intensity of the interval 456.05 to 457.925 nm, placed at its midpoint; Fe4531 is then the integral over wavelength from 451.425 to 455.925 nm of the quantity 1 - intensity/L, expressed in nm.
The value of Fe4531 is 0.342 nm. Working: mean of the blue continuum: 17.2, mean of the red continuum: 16.7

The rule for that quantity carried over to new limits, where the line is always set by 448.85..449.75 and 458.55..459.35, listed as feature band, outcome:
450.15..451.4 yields -0.12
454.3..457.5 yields -0.03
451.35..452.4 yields -0.04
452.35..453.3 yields 0.06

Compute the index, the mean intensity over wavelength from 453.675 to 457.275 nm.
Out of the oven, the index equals 16.1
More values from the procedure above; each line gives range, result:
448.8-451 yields 16.4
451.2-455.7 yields 15.7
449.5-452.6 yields 16.6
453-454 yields 15.4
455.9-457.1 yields 16.6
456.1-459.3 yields 16.3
